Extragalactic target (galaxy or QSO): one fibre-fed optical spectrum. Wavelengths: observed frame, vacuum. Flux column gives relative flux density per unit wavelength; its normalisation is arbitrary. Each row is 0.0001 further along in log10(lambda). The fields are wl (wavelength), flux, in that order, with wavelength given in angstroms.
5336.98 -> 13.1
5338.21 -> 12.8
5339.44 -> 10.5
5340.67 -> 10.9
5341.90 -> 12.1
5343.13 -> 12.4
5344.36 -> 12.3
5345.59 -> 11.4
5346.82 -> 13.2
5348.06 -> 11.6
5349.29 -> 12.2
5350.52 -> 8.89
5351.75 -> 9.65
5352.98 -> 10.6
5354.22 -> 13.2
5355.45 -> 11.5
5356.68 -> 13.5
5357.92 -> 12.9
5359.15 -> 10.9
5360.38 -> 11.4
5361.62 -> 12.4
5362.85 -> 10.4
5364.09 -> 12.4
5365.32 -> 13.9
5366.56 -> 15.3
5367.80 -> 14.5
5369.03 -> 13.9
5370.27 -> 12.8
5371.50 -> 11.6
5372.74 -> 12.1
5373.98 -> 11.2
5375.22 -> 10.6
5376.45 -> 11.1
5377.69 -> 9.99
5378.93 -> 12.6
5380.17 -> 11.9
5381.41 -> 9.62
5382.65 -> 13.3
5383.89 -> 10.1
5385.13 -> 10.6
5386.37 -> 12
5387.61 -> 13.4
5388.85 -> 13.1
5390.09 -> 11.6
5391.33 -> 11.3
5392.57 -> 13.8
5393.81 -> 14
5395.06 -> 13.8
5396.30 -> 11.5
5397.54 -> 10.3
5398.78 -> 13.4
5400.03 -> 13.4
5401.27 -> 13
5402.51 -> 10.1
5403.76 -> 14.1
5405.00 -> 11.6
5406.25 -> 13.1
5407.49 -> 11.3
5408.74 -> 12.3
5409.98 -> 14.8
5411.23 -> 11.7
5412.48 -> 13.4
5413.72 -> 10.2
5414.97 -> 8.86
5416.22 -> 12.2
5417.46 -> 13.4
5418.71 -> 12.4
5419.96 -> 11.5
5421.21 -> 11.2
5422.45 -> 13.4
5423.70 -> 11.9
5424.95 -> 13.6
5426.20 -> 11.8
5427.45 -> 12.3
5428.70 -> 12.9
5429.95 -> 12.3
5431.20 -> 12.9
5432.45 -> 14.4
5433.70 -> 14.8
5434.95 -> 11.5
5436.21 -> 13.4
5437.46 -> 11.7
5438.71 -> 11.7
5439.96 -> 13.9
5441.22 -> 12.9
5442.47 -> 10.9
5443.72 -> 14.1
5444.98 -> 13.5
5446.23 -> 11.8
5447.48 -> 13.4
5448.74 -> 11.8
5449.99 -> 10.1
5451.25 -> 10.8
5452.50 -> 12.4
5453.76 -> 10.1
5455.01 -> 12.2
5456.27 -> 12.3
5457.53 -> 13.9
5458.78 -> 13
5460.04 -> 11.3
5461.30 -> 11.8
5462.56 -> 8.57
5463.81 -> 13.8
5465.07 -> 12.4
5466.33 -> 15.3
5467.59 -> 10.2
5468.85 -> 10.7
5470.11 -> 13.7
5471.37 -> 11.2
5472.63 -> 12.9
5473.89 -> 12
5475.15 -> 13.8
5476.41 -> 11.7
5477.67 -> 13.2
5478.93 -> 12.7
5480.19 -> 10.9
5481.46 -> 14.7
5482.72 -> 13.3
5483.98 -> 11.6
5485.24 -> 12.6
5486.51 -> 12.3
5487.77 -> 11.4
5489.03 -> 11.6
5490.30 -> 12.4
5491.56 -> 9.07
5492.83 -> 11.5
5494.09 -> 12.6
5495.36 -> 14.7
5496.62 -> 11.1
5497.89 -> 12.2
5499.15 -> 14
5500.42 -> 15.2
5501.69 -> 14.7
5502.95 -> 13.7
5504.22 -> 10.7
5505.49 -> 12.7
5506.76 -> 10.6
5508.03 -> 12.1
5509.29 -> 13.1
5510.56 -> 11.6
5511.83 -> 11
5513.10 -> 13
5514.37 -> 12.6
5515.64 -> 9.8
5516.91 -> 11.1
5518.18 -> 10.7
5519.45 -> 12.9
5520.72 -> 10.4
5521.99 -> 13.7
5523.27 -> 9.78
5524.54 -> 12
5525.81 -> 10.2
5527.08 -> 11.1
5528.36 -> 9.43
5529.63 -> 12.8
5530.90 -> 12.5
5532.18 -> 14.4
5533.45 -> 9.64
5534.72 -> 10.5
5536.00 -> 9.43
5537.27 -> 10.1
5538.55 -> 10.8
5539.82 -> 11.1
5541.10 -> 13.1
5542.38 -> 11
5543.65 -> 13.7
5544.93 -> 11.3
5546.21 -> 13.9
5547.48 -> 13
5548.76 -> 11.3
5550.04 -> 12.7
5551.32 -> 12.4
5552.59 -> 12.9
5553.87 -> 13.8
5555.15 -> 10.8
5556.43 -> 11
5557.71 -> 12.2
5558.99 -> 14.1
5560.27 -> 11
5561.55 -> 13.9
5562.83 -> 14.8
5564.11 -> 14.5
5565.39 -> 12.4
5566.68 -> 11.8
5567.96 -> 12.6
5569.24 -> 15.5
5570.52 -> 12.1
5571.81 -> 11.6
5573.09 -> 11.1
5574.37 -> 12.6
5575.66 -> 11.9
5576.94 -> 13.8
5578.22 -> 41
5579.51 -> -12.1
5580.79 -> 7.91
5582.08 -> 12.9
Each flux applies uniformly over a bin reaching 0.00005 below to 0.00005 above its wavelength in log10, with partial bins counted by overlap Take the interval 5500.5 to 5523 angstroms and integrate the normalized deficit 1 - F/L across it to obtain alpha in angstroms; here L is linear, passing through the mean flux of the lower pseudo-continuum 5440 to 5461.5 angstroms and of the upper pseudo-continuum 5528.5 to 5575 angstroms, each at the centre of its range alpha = 0.31 angstroms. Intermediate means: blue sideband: 12.2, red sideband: 12.3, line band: 12.1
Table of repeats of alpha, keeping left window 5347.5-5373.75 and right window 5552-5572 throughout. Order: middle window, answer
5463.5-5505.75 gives 0.1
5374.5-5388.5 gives 0.9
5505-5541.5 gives 3.6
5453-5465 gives 0.6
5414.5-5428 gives 0.3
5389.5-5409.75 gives -0.3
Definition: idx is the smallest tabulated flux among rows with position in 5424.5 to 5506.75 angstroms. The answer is 8.57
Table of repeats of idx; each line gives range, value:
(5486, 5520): 9.07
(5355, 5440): 8.86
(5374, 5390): 9.62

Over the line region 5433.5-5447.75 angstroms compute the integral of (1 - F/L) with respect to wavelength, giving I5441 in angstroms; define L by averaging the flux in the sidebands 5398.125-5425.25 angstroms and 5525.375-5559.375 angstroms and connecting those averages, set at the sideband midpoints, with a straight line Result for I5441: -0.6 angstroms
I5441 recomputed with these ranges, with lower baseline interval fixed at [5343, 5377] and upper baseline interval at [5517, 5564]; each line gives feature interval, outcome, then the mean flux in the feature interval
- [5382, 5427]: -0.9 angstroms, 12.3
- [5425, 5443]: -1.1 angstroms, 12.7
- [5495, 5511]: -1.1 angstroms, 12.8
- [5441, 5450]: -0.3 angstroms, 12.4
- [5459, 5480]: -0.4 angstroms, 12.2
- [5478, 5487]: -0.5 angstroms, 12.6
